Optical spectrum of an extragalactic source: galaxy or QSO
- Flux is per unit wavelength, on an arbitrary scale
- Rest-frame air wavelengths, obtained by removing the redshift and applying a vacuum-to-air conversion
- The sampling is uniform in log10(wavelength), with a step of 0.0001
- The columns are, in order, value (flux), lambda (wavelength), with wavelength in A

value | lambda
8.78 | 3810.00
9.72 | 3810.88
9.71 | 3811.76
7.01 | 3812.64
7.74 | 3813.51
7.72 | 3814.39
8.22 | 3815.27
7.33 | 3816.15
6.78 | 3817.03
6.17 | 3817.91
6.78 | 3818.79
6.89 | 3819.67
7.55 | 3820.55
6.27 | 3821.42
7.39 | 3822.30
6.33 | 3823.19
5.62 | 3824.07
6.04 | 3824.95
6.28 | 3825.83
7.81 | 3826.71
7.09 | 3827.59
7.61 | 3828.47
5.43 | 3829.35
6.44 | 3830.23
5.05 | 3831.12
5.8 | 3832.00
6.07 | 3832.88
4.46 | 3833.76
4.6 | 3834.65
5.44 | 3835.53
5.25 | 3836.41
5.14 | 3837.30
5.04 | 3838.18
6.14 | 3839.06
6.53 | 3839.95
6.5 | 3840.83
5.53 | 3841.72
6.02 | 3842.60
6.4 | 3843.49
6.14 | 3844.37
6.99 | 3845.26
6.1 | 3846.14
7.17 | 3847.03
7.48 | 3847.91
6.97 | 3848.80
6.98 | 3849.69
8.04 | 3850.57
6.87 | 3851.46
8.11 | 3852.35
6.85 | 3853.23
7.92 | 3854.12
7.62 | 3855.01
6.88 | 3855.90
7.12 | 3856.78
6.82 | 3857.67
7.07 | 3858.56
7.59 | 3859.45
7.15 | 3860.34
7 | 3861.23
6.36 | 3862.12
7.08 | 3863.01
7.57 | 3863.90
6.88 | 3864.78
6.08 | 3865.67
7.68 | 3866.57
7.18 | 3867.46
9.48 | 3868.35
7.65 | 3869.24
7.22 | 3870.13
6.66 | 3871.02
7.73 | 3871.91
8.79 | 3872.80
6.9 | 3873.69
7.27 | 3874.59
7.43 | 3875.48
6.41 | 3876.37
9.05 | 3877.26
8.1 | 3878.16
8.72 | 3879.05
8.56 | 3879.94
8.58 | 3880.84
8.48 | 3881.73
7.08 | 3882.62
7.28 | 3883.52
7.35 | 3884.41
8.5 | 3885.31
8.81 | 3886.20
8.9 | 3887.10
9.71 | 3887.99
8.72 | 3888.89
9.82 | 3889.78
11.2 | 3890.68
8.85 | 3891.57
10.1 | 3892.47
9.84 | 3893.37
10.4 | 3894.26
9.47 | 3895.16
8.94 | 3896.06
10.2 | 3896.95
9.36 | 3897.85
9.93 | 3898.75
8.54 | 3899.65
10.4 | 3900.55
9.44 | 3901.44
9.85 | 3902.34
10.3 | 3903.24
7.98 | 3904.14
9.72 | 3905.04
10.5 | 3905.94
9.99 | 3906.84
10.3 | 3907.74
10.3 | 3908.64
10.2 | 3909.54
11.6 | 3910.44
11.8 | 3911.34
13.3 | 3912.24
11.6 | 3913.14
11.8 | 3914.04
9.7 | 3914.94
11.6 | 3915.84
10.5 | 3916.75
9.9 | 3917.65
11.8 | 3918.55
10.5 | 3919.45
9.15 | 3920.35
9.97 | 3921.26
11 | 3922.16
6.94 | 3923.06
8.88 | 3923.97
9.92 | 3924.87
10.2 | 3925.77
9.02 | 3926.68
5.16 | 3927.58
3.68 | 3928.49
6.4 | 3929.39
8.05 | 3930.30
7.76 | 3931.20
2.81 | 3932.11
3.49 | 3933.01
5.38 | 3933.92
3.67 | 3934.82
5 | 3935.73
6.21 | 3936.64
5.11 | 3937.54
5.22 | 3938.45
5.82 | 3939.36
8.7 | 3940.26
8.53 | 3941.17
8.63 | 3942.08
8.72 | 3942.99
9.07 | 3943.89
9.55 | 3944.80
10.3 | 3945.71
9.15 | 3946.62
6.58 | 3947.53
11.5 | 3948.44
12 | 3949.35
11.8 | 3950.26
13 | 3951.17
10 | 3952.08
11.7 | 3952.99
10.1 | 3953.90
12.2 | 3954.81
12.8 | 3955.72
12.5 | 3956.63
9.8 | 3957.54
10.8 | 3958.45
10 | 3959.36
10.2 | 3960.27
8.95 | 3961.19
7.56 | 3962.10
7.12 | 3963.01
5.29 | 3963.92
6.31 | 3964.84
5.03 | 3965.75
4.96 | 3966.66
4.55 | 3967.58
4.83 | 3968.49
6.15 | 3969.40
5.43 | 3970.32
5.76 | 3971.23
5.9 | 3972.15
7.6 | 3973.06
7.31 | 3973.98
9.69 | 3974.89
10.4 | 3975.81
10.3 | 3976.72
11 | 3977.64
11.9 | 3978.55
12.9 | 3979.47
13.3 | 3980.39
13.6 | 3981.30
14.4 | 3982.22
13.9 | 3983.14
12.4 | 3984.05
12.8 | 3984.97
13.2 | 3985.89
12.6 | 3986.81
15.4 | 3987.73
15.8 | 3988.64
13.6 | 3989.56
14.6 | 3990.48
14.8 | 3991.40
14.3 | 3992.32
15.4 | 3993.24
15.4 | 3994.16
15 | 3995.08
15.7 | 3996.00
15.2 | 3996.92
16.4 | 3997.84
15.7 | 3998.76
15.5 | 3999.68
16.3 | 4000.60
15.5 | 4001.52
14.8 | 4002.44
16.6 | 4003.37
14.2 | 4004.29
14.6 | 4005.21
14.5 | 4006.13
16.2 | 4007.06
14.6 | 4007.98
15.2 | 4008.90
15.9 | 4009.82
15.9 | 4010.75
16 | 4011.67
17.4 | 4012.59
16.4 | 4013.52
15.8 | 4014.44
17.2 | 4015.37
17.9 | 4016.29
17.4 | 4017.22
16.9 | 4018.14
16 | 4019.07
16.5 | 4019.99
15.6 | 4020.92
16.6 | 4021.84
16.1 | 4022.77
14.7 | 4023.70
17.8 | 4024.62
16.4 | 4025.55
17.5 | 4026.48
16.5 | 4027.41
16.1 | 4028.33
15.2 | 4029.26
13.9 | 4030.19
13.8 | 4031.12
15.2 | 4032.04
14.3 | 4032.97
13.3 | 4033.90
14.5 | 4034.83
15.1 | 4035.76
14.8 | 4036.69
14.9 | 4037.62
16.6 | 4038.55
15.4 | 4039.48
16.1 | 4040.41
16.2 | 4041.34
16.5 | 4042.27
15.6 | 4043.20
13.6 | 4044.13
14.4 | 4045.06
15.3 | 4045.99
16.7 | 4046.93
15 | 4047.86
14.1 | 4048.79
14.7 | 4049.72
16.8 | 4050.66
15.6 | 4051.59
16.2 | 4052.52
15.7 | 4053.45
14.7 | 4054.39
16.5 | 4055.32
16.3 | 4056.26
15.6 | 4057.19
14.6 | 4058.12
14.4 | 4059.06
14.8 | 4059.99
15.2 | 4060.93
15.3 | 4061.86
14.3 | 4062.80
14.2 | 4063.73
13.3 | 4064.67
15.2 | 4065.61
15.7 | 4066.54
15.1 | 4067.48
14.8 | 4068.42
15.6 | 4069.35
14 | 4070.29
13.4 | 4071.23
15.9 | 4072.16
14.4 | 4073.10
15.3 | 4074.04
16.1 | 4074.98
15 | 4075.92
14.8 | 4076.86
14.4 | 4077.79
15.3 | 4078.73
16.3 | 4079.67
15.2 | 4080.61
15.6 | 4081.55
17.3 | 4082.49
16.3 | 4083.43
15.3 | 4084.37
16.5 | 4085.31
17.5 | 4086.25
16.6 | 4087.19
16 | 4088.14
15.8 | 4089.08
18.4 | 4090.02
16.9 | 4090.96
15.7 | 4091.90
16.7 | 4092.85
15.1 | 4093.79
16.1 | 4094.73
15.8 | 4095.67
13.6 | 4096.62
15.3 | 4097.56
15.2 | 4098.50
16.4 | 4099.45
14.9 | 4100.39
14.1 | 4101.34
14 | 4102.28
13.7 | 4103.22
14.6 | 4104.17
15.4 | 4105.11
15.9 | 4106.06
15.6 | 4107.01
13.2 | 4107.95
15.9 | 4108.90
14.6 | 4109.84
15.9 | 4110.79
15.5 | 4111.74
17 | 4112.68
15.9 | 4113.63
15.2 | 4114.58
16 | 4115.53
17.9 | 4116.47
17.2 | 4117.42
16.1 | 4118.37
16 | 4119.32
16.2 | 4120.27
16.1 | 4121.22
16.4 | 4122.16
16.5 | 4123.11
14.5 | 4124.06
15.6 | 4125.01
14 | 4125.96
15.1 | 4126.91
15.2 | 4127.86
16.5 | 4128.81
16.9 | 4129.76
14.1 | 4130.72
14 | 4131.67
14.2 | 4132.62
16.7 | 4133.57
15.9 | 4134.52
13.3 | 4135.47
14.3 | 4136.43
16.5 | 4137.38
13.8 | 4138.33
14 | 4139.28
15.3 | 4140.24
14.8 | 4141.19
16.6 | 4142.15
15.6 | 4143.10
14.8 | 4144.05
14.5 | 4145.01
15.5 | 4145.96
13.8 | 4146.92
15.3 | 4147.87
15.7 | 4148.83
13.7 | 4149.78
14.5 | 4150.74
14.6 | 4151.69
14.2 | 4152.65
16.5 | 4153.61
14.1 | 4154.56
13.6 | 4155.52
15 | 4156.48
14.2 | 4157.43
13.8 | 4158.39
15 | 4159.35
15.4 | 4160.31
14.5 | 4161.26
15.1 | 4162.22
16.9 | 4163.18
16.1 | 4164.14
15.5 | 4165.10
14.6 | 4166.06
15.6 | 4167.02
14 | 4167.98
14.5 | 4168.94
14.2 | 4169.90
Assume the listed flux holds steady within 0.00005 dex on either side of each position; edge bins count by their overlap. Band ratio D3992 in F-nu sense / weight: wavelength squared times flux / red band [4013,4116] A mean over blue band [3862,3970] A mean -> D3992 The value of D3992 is 1.93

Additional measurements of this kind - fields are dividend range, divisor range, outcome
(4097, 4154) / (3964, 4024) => 1.23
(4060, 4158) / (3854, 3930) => 1.94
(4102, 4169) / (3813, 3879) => 2.56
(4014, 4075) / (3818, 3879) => 2.50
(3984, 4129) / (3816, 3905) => 2.27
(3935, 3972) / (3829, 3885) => 1.27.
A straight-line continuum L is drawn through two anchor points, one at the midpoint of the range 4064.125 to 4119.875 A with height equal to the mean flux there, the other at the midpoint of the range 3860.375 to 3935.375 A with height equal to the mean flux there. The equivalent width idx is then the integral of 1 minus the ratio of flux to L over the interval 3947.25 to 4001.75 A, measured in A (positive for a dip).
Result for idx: 1.0 A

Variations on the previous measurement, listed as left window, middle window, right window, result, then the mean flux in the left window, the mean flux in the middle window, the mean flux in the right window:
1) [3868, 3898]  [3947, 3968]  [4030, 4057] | 4.11 A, 8.57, 9.34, 15.3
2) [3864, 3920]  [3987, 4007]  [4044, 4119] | -4.00 A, 9.21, 15.2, 15.4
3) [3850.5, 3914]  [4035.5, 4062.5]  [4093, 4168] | -4.86 A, 8.64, 15.4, 15.2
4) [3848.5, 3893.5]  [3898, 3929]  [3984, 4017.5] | 1.19 A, 7.85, 9.85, 15.3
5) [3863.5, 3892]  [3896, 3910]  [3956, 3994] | -1.76 A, 8.09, 9.77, 10.4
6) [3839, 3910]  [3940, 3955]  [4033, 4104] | 1.08 A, 8.11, 10.1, 15.3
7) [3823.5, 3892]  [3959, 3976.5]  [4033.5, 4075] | 6.92 A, 7.16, 7.03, 15.1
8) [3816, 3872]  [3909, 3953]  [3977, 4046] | 8.84 A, 6.68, 8.8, 15.2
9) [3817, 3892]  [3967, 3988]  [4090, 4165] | 1.35 A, 7.13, 10.2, 15.3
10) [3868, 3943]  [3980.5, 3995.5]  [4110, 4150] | -4.08 A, 8.65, 14.2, 15.4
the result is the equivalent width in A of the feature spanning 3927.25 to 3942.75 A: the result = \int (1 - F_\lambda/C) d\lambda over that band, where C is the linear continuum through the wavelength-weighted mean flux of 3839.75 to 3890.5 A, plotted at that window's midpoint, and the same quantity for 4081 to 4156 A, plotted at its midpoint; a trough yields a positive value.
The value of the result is 6.1 A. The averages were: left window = 7.5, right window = 15.4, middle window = 5.9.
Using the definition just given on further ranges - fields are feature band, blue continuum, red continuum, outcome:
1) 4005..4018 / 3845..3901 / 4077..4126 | -3.5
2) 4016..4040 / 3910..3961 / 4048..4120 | -4.9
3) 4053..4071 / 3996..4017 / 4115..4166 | 0.7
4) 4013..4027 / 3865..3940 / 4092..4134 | -4.7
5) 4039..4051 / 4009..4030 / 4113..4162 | 0.5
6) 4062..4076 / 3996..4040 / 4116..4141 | 0.7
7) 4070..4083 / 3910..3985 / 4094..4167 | -1.8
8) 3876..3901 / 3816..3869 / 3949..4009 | -1.8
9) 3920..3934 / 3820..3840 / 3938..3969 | 1.5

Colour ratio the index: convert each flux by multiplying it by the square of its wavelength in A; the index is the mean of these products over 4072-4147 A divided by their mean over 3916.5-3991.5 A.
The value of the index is 1.8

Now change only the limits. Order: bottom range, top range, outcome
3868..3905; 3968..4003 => 1.51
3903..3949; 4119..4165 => 1.94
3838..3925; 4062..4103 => 2.00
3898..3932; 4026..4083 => 1.70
